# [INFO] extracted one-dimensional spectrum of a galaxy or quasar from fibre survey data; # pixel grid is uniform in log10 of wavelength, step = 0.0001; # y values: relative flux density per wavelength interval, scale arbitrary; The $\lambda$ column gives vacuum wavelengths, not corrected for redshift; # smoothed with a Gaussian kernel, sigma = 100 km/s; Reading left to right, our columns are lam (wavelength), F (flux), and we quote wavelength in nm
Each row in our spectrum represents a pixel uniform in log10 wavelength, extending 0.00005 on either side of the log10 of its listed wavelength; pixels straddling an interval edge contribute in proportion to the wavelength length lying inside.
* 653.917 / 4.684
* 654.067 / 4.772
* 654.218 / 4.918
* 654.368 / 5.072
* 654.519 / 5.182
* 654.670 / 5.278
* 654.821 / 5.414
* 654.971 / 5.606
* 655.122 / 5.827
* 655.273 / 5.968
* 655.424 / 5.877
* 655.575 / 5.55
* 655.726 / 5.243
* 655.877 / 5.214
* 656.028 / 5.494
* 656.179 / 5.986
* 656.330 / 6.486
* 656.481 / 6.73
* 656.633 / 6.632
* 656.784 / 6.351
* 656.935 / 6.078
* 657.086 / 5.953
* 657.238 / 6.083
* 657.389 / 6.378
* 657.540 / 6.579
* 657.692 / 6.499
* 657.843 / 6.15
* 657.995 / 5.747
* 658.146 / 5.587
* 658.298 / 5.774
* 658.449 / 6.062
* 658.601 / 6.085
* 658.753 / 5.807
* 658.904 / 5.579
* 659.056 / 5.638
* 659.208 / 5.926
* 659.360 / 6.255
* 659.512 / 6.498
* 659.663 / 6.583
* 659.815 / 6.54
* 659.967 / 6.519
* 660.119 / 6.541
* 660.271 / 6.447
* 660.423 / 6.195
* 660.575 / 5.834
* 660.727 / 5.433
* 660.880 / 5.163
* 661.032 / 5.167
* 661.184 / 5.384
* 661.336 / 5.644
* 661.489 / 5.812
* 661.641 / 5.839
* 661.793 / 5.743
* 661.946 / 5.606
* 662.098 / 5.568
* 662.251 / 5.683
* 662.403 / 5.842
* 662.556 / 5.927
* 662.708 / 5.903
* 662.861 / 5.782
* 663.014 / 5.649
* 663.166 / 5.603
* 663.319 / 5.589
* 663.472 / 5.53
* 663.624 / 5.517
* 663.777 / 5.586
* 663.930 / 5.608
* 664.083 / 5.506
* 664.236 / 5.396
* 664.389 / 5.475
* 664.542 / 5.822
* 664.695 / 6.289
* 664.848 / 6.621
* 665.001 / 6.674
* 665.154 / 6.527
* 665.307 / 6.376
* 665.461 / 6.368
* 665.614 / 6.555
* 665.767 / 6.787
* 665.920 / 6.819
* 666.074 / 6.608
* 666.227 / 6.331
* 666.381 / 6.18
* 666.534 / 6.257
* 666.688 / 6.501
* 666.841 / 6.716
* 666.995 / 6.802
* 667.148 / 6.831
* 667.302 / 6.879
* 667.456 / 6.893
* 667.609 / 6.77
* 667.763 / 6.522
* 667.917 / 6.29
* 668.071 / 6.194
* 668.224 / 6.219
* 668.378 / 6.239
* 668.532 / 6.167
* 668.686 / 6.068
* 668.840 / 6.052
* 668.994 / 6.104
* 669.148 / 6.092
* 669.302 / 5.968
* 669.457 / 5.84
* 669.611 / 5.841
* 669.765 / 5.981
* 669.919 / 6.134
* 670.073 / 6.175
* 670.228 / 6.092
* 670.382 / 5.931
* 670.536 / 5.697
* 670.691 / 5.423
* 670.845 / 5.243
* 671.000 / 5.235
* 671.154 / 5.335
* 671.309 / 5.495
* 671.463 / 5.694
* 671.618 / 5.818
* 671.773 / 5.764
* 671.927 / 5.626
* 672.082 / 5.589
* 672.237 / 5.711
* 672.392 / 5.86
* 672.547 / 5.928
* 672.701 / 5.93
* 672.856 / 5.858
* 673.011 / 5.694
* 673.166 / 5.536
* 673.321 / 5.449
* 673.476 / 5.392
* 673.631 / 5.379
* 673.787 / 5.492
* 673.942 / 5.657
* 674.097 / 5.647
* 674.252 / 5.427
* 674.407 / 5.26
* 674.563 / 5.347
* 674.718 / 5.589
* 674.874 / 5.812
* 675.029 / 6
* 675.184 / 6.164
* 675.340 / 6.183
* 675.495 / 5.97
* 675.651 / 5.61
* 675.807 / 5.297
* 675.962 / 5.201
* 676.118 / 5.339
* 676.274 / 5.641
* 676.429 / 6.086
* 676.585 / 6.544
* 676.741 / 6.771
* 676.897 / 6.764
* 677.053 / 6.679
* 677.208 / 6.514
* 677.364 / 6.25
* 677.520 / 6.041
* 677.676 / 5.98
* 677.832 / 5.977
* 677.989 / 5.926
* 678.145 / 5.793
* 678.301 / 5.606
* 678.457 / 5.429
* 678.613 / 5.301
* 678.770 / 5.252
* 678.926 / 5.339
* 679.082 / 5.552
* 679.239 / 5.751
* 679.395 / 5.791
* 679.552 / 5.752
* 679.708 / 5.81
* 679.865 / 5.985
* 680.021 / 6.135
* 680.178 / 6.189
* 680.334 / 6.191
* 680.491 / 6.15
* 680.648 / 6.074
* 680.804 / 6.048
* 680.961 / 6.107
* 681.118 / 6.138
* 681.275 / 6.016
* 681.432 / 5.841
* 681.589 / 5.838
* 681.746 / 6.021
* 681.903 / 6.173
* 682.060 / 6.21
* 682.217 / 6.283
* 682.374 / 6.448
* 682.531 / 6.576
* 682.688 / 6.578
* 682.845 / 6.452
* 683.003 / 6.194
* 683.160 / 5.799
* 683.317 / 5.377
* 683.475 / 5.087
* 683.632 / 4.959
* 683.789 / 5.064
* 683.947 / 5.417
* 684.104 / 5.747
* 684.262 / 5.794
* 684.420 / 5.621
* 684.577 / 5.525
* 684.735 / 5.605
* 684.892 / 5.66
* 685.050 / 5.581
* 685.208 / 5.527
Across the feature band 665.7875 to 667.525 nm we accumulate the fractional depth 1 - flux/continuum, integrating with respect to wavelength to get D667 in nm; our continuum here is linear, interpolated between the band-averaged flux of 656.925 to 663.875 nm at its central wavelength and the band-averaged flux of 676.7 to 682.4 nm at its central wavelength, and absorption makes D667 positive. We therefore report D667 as -0.20 nm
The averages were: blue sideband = 5.89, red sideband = 5.99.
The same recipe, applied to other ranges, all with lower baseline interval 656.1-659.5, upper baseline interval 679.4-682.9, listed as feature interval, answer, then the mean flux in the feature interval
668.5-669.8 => 0.024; 6.01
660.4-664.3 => 0.311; 5.63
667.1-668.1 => -0.085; 6.64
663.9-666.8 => -0.069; 6.26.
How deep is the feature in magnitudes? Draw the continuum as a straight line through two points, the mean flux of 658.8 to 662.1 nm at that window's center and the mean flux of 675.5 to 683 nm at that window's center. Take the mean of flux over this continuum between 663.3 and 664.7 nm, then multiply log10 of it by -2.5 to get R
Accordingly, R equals 0.062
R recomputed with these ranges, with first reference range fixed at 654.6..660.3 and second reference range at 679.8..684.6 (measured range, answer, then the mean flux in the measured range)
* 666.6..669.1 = -0.08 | 6.45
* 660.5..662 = 0.08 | 5.56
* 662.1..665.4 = 0.03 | 5.85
